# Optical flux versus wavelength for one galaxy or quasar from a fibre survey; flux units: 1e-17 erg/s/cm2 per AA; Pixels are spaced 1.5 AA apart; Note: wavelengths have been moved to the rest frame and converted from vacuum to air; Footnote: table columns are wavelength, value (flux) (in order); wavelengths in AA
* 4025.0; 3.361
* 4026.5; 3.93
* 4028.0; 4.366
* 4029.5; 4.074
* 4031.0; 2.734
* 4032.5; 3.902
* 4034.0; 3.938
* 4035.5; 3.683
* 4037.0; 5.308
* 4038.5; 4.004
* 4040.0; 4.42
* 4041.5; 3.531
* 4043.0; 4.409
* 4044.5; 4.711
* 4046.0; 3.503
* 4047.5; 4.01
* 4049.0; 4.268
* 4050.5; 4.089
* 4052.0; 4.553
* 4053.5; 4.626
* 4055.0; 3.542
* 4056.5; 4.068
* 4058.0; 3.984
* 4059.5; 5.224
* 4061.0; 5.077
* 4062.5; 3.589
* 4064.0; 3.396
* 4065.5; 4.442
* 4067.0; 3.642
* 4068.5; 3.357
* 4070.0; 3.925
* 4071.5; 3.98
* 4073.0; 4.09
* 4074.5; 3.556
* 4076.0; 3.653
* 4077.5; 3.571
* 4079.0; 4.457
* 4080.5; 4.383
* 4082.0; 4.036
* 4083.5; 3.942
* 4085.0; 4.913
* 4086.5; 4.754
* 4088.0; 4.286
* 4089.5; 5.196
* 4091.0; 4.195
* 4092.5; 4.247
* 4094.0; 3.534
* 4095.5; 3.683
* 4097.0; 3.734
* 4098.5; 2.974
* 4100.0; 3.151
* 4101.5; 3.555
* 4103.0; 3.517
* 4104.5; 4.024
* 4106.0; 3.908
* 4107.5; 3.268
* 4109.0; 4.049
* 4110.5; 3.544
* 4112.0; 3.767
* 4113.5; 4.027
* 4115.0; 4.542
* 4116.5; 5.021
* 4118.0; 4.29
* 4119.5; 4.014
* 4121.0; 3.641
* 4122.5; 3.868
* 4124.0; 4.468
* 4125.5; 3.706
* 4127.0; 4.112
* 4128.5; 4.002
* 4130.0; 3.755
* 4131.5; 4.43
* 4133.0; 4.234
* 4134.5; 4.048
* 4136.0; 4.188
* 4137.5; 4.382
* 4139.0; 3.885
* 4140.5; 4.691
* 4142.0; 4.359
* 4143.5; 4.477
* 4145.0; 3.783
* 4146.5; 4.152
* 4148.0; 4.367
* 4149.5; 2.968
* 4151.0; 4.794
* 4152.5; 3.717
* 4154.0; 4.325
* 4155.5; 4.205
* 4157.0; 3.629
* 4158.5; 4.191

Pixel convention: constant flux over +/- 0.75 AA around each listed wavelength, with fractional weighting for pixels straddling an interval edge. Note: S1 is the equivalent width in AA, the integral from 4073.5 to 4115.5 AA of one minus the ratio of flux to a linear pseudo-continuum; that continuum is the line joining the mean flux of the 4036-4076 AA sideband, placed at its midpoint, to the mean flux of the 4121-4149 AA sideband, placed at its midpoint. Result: 1.9 AA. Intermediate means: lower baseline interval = 4.12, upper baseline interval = 4.14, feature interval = 3.94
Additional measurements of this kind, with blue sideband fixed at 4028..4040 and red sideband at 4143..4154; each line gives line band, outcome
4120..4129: 0.2 AA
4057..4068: -0.4 AA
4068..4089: -0.3 AA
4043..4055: -0.6 AA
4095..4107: 1.4 AA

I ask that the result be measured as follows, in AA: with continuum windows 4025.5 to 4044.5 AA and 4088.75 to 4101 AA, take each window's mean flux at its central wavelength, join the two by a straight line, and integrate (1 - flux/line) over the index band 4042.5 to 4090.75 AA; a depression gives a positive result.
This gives -2.8 AA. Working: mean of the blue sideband 4.04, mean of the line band 4.16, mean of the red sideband 3.83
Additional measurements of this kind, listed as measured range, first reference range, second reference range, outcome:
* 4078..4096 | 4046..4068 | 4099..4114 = -2.1 AA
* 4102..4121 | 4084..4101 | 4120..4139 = 0.4 AA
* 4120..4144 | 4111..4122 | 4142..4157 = -0.1 AA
